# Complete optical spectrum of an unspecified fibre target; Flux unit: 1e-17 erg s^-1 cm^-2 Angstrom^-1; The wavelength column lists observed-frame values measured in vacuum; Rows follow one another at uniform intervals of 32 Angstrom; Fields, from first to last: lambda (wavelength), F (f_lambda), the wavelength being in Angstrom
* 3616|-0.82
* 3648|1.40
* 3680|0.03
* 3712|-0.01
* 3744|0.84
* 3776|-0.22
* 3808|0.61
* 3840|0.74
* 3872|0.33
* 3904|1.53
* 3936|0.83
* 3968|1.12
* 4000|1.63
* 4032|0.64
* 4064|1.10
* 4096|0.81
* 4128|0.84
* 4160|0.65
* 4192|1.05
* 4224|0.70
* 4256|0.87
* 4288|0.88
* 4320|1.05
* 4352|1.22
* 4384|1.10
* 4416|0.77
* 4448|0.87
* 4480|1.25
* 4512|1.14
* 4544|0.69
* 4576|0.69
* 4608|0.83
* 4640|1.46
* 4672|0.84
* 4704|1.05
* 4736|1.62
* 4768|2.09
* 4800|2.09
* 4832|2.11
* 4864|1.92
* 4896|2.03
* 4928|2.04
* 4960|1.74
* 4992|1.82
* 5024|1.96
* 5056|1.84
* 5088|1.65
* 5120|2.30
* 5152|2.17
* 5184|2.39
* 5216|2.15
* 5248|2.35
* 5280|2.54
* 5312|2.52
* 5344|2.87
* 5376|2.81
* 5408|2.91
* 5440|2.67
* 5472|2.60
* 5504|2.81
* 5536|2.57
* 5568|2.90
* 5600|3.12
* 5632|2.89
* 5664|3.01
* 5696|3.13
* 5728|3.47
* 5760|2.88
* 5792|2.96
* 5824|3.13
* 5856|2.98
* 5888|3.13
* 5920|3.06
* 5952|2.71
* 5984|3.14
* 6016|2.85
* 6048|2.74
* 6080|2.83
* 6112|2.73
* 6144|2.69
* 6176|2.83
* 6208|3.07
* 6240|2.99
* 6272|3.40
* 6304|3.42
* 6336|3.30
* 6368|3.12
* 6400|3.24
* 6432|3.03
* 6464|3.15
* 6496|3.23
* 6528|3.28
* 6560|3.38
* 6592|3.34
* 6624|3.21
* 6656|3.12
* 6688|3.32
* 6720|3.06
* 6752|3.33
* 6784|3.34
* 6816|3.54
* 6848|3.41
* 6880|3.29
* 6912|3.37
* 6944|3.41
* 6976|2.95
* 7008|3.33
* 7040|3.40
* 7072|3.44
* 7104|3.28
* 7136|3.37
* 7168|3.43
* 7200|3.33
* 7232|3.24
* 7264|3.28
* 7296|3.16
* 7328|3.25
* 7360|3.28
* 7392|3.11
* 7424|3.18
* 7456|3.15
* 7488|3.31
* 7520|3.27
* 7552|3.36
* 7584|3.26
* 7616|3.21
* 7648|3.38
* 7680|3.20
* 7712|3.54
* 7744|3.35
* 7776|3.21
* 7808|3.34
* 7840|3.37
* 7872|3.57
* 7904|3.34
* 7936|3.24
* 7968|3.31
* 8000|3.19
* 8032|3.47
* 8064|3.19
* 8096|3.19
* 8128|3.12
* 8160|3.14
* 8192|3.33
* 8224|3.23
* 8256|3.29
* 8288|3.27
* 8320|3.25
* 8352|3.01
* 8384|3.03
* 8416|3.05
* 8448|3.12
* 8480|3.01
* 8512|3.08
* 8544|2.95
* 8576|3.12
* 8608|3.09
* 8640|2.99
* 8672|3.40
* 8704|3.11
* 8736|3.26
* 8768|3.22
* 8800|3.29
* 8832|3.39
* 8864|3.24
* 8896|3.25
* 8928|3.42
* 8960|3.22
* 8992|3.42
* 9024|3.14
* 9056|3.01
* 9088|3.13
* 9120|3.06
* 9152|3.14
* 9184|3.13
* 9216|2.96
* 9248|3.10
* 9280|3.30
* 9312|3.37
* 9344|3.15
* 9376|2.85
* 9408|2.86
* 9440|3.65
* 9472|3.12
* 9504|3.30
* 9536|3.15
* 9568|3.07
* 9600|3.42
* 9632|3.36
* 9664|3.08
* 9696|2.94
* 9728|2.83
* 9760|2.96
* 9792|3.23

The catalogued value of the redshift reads 0.18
